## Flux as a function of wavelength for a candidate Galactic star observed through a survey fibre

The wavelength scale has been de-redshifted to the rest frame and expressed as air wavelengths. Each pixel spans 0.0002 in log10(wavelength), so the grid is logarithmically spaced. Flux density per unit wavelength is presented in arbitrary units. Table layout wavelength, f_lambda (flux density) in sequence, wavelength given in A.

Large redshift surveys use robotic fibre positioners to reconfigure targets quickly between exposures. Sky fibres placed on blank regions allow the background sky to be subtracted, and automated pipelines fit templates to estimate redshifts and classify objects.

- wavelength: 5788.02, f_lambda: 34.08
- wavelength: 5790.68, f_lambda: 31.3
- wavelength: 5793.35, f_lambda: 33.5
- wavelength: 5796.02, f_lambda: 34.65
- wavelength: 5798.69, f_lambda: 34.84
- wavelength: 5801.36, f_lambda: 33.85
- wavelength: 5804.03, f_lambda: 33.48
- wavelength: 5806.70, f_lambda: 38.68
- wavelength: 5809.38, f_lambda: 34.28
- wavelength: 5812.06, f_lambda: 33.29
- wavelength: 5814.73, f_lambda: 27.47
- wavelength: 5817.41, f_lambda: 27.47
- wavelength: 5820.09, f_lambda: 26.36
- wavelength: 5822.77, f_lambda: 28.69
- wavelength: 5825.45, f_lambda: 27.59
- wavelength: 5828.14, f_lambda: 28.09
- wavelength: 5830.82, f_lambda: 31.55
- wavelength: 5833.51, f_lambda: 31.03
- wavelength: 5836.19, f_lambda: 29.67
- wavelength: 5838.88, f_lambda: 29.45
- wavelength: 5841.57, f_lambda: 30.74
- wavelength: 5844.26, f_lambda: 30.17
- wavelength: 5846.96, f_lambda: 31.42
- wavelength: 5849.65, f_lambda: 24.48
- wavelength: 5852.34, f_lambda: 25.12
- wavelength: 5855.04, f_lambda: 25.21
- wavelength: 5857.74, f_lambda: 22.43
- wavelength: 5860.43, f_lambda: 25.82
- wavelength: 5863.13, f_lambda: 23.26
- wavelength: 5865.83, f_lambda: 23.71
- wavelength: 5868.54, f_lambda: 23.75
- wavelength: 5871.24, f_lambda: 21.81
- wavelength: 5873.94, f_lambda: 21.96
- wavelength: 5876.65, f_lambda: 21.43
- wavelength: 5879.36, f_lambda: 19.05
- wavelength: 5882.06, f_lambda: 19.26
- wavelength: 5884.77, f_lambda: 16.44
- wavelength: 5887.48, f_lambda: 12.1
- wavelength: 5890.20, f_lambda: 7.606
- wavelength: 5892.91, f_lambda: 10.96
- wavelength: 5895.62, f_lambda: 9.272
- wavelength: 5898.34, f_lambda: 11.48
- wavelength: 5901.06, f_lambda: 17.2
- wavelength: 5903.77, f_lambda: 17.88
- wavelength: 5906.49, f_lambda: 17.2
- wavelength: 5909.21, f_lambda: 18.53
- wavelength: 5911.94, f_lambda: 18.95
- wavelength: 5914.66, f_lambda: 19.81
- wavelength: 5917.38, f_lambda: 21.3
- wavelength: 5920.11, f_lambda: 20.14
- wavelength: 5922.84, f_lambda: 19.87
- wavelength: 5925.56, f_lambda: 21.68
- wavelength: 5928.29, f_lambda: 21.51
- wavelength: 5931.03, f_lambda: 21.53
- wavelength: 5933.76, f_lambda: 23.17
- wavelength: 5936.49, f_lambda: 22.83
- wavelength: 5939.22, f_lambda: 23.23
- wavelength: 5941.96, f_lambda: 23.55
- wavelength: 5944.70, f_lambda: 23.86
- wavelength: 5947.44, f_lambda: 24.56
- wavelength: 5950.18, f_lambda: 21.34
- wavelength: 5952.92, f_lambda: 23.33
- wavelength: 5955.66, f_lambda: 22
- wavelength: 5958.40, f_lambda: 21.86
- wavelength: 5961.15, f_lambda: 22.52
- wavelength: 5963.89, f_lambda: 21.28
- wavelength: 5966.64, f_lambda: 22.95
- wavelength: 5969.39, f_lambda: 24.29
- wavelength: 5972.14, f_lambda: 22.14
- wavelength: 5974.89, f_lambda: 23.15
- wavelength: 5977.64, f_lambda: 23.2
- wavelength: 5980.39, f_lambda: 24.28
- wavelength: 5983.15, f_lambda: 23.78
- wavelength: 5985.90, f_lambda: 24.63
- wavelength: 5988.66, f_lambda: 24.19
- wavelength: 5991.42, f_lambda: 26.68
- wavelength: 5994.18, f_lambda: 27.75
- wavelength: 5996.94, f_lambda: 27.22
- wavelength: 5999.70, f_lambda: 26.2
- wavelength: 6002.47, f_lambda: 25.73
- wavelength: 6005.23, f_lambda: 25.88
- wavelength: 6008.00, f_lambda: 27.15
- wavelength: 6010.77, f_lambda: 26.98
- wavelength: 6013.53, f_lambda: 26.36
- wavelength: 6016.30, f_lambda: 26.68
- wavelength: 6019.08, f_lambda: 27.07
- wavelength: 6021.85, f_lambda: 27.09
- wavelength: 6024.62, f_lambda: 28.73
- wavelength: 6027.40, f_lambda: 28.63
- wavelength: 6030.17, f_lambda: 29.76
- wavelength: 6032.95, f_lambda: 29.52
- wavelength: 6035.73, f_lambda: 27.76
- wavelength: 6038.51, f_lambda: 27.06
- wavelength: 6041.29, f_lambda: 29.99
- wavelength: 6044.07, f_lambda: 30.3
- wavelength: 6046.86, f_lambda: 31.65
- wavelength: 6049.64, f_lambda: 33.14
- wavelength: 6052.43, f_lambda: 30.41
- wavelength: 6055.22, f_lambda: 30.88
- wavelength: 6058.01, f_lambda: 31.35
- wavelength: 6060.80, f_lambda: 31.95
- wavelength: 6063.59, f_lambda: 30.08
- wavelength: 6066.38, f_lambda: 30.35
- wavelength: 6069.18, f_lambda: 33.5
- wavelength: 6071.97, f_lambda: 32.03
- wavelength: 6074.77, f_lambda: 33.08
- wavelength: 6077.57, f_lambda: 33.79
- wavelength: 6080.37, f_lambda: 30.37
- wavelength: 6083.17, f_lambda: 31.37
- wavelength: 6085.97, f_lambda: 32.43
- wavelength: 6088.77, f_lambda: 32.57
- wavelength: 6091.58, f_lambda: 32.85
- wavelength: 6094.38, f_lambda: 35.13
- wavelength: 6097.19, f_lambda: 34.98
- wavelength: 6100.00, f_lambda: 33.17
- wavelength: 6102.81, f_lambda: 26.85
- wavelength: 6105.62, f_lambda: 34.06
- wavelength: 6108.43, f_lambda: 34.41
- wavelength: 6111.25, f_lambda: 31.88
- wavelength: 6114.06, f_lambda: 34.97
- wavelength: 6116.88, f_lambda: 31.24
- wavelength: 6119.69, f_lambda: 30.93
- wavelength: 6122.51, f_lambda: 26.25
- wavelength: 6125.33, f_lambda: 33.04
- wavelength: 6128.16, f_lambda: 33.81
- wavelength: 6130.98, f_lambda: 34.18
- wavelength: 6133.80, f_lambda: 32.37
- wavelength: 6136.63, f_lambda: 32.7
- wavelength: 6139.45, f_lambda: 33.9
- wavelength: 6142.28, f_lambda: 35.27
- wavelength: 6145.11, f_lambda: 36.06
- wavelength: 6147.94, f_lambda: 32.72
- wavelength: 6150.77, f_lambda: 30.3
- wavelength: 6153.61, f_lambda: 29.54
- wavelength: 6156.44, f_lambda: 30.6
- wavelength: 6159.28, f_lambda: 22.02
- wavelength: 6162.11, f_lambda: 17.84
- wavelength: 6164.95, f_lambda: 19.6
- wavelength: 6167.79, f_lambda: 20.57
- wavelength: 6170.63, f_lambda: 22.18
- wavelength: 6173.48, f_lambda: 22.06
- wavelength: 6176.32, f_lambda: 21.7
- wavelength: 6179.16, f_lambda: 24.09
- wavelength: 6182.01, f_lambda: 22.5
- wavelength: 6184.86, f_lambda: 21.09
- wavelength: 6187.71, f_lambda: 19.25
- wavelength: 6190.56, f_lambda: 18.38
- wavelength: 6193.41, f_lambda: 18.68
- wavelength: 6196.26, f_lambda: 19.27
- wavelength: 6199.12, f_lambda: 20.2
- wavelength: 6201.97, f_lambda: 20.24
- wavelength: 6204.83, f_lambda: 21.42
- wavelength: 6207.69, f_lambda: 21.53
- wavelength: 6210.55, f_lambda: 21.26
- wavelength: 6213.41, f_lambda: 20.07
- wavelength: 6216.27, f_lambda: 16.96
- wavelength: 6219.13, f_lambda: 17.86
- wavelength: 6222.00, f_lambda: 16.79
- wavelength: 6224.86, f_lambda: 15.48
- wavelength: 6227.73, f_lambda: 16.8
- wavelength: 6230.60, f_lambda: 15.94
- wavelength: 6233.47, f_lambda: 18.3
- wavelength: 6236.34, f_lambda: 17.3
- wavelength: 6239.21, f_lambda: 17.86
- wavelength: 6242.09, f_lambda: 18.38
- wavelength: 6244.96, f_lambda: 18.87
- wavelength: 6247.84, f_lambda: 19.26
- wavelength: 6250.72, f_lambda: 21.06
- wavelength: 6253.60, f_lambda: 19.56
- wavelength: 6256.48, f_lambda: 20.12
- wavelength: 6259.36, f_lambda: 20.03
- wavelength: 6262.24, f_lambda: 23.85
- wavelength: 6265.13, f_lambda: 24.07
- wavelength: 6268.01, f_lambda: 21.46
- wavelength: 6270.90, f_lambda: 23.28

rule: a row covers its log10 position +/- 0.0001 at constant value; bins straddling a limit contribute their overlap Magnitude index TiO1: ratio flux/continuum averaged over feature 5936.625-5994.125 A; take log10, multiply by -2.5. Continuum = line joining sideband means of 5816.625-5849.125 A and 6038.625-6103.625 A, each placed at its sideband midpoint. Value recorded 0.292 mag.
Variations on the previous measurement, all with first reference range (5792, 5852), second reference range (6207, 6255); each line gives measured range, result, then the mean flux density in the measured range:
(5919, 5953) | 0.22 mag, 22.3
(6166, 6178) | -0.08 mag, 21.6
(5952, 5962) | 0.19 mag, 22.4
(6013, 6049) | -0.17 mag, 28.7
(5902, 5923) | 0.42 mag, 19.1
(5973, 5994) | 0.06 mag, 24.4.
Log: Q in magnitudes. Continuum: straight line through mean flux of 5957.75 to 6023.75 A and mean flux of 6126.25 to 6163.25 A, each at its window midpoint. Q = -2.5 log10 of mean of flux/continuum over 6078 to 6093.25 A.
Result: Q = -0.12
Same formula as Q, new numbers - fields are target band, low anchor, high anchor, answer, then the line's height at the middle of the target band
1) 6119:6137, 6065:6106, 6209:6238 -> -0.15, 27.9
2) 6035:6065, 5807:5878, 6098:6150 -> 0.03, 31.3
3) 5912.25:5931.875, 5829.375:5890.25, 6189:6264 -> 0.13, 23.3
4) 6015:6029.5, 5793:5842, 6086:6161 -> 0.15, 31.8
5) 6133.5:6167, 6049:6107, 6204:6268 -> -0.11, 26.2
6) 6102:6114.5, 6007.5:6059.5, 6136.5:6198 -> -0.22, 26.7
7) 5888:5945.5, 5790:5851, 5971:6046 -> 0.47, 28.7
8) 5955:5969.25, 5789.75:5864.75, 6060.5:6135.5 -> 0.36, 31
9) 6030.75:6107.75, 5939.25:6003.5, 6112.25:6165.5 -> -0.14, 27.8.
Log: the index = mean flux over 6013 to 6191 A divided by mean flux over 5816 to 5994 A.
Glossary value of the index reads 1.30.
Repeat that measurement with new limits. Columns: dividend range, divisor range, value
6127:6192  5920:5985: 1.17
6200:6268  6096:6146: 0.59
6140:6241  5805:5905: 0.91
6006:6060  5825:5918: 1.33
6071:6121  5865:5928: 1.82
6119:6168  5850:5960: 1.47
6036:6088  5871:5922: 1.85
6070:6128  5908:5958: 1.49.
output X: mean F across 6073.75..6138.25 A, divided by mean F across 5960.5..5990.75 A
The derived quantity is 1.39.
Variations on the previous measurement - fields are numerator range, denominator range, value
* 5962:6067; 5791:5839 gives 0.87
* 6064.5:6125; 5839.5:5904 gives 1.56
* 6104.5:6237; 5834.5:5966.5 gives 1.16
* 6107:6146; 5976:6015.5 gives 1.28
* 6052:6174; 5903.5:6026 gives 1.31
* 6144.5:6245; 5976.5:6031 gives 0.80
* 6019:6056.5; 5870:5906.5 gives 1.85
